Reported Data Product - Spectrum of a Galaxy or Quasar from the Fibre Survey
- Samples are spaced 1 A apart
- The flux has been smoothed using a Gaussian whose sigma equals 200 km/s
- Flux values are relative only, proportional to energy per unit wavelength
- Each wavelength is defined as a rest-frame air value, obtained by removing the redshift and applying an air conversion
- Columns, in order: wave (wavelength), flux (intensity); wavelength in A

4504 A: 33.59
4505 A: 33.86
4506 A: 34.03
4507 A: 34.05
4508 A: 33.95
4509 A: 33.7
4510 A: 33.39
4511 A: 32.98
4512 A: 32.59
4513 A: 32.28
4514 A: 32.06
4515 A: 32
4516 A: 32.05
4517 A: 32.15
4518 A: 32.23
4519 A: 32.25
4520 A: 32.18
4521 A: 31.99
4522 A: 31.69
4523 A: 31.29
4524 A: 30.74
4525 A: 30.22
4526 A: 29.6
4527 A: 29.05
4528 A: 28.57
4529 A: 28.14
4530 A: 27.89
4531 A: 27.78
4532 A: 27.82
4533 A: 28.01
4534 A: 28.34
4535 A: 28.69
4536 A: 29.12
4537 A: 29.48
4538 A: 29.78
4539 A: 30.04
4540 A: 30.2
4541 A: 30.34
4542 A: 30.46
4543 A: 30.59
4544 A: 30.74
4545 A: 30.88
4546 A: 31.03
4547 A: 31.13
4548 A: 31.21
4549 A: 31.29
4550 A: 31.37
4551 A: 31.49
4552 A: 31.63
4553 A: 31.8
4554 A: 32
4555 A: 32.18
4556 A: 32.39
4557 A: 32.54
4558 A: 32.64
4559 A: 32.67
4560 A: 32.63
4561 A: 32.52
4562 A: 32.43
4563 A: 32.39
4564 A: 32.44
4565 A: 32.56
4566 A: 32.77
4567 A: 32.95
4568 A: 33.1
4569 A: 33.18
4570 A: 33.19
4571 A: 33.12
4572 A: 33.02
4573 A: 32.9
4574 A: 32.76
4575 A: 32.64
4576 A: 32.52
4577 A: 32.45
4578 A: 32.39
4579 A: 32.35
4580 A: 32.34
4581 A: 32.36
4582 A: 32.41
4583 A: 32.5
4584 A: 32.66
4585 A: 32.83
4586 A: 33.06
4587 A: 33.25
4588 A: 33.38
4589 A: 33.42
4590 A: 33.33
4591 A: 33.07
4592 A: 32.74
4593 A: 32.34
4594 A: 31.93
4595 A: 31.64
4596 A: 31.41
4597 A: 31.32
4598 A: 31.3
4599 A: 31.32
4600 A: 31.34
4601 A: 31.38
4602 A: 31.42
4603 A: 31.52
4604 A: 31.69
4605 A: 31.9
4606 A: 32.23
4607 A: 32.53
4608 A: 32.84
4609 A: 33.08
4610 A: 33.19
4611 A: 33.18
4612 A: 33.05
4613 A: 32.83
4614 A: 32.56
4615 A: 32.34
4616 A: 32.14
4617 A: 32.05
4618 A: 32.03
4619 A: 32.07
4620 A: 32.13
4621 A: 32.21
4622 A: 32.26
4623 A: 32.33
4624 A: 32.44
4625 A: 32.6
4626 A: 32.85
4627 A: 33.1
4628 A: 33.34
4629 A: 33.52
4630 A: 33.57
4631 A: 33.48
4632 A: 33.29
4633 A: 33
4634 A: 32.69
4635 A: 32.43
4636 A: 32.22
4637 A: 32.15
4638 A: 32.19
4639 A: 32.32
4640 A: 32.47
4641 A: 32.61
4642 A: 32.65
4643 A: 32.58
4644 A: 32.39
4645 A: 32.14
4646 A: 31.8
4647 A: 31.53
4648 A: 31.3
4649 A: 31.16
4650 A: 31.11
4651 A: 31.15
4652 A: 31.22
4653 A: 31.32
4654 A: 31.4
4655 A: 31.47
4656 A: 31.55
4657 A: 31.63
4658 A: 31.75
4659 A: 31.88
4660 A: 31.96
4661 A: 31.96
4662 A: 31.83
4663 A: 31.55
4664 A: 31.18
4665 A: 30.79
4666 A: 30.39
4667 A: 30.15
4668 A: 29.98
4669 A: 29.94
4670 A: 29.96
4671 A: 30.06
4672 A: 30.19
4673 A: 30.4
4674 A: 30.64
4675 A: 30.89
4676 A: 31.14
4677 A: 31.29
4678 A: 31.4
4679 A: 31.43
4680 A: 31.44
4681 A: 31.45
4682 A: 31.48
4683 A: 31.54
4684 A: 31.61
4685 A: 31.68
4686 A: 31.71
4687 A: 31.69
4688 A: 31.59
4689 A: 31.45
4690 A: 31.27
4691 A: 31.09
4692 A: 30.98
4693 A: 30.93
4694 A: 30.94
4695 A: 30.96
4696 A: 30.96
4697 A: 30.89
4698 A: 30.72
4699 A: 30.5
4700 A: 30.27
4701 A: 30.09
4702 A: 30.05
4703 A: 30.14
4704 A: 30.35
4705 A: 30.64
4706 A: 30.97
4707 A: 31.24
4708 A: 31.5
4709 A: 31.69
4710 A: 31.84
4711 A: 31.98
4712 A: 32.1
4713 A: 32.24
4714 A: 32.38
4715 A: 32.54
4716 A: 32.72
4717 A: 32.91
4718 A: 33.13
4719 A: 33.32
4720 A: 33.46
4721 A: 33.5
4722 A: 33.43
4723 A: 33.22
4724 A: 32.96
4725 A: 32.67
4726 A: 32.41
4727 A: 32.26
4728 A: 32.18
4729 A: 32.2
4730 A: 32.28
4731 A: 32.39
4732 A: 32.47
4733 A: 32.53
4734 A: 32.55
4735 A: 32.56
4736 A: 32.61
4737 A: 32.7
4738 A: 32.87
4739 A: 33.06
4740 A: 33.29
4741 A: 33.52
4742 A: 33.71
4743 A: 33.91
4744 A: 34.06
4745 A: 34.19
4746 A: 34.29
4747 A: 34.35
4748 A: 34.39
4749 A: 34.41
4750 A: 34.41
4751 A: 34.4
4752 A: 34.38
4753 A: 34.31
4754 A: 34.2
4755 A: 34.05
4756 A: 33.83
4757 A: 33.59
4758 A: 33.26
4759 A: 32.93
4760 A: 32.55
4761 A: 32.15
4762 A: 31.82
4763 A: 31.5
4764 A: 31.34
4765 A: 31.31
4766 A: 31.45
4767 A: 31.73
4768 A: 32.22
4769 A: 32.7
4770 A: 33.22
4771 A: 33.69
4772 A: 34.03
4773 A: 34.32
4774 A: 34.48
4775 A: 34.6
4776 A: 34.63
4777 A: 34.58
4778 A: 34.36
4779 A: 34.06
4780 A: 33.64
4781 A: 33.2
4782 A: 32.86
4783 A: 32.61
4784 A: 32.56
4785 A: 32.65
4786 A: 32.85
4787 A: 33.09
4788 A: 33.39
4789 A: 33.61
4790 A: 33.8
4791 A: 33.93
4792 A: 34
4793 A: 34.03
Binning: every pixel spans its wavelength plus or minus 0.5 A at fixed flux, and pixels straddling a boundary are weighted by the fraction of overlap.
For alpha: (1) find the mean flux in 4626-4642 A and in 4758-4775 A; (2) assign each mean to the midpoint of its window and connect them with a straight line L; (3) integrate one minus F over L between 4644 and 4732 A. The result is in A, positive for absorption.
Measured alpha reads 3.4 A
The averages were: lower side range 32.8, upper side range 32.7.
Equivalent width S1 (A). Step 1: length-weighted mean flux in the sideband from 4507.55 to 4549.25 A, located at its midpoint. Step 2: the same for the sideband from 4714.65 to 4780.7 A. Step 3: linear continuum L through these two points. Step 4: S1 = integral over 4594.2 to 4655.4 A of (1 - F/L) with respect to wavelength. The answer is -0.76 A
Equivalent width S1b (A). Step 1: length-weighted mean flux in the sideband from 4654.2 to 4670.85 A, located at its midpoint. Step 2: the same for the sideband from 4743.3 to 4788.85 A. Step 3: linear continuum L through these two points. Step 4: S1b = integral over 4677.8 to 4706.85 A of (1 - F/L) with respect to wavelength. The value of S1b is 0.66 A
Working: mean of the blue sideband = 31.1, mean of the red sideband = 33.4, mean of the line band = 31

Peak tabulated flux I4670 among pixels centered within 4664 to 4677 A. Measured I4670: 31.29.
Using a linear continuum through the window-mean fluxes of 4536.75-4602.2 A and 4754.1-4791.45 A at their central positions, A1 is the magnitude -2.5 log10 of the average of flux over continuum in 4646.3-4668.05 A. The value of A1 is 0.04 mag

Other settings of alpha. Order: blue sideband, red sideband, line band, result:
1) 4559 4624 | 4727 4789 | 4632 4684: 2.0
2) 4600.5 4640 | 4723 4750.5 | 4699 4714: 0.9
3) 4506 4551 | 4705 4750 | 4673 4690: 0.5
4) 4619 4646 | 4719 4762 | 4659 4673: 0.9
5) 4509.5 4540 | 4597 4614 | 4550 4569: -0.7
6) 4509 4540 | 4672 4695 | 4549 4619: -3.7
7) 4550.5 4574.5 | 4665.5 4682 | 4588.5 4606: 0.0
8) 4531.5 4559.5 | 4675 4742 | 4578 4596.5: -1.0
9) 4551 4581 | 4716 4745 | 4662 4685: 1.3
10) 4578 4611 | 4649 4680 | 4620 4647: -0.8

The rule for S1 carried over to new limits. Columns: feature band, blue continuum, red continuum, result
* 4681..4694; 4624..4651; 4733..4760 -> 0.6 A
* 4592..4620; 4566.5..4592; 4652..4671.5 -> 0.1 A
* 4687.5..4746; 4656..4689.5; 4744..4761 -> 1.0 A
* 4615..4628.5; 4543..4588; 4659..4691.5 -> -0.3 A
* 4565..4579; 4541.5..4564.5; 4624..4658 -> -0.4 A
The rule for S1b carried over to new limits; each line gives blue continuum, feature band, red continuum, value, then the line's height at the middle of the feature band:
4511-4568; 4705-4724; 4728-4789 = 0.23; 32.8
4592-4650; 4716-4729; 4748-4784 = 0.04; 33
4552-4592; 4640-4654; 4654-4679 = -0.19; 31.4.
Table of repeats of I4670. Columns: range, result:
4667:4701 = 31.71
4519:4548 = 32.25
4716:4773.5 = 34.41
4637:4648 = 32.65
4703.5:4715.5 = 32.54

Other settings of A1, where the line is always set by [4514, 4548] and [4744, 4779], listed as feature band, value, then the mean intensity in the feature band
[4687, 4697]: 0.05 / 31.1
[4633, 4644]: -0.02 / 32.5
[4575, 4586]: -0.05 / 32.5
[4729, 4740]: 0.02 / 32.6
